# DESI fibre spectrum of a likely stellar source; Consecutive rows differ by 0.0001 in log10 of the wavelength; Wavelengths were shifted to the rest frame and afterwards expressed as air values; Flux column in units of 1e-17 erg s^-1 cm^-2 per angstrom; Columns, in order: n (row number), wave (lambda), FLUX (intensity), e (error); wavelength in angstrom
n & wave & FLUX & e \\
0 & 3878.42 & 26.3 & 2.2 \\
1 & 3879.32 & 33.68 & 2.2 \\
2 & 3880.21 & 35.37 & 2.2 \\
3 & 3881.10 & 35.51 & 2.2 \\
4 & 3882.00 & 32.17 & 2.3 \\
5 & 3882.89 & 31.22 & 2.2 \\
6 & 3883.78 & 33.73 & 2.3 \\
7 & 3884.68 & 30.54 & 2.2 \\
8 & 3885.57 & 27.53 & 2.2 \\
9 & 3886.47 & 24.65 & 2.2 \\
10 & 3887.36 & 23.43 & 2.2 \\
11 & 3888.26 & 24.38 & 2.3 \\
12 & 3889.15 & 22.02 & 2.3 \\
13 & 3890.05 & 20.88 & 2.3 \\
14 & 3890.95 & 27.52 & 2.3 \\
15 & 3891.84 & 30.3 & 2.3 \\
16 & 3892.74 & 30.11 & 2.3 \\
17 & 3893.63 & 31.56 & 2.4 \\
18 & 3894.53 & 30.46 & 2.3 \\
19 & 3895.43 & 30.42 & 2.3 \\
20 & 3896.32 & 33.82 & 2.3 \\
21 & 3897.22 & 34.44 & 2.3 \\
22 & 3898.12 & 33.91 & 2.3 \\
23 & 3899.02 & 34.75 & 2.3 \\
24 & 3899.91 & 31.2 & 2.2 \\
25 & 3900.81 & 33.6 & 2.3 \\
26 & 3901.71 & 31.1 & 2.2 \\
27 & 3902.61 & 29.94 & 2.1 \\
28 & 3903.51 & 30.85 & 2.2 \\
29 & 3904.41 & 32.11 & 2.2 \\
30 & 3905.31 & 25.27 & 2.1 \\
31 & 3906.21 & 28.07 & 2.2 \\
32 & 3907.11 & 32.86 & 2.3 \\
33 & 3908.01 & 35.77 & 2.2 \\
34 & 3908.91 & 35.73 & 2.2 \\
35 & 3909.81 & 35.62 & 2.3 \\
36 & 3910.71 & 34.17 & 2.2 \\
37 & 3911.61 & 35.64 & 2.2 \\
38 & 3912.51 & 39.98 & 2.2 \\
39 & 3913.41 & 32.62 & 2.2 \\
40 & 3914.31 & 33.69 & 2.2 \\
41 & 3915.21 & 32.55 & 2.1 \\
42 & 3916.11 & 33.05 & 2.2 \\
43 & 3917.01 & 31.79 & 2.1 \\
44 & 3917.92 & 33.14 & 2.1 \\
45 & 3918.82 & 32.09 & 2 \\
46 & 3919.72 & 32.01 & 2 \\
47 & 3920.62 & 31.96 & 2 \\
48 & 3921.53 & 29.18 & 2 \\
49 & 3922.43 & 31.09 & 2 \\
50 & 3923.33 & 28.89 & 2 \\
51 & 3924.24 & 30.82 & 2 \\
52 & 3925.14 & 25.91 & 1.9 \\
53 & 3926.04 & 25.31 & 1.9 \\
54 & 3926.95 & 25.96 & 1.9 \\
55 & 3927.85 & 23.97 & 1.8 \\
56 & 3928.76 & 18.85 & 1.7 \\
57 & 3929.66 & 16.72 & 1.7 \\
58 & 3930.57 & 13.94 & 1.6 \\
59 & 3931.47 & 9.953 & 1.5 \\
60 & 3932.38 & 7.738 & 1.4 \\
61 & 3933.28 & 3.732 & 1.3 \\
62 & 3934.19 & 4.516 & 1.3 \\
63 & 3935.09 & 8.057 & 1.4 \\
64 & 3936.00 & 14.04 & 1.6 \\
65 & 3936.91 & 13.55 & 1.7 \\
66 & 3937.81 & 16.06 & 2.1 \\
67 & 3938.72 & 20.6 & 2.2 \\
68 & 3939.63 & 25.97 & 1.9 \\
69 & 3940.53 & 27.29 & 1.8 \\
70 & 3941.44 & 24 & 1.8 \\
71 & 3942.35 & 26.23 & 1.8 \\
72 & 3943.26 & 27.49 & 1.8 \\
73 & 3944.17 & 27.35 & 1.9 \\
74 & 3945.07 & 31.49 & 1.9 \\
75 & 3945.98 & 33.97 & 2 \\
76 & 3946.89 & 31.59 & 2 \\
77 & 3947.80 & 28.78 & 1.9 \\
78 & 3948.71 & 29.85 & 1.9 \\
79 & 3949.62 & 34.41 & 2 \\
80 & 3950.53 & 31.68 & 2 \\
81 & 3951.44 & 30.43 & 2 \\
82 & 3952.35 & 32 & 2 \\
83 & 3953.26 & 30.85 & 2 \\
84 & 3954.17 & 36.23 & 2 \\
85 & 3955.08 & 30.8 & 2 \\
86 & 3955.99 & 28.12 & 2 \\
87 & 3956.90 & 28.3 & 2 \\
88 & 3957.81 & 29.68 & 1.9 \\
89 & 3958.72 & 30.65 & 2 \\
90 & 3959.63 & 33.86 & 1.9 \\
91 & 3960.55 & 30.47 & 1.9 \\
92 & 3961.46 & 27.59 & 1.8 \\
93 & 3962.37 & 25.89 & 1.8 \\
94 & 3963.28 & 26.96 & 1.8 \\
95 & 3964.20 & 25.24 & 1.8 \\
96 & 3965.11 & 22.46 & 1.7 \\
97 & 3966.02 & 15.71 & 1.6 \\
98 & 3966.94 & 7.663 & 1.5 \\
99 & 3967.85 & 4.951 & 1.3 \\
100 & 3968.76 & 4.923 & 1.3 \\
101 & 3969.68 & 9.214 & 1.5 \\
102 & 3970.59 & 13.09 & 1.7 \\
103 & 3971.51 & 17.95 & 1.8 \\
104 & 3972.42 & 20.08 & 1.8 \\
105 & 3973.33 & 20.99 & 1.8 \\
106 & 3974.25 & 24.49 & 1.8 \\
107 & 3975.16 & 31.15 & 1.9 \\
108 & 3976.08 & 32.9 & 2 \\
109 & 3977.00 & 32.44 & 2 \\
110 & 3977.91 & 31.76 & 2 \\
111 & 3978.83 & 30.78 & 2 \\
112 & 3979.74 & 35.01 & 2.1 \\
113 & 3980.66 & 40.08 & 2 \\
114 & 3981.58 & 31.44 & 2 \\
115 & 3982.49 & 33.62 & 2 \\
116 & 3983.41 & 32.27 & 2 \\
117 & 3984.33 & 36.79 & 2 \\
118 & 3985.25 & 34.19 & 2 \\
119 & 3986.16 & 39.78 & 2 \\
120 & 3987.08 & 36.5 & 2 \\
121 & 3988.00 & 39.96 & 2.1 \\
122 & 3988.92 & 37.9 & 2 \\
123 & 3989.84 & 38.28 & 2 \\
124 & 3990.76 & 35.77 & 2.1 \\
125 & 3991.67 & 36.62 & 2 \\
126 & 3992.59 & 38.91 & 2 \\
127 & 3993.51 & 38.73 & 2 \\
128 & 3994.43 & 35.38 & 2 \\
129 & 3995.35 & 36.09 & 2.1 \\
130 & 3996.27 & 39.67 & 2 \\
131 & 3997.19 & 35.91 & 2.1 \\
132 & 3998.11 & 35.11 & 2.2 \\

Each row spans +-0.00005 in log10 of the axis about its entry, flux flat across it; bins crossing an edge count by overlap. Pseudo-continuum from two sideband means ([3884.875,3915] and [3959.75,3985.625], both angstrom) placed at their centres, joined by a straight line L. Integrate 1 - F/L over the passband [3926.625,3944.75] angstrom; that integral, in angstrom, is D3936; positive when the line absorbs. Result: 6.55 angstrom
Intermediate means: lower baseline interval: 30.9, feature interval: 17.9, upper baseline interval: 25.1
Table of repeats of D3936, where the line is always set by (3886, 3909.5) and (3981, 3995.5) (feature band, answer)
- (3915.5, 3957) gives 9.5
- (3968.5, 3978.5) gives 3.7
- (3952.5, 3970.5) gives 5.7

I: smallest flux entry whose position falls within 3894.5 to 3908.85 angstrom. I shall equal 25.27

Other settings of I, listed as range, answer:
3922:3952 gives 3.732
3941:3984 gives 4.923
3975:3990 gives 30.78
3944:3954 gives 27.35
